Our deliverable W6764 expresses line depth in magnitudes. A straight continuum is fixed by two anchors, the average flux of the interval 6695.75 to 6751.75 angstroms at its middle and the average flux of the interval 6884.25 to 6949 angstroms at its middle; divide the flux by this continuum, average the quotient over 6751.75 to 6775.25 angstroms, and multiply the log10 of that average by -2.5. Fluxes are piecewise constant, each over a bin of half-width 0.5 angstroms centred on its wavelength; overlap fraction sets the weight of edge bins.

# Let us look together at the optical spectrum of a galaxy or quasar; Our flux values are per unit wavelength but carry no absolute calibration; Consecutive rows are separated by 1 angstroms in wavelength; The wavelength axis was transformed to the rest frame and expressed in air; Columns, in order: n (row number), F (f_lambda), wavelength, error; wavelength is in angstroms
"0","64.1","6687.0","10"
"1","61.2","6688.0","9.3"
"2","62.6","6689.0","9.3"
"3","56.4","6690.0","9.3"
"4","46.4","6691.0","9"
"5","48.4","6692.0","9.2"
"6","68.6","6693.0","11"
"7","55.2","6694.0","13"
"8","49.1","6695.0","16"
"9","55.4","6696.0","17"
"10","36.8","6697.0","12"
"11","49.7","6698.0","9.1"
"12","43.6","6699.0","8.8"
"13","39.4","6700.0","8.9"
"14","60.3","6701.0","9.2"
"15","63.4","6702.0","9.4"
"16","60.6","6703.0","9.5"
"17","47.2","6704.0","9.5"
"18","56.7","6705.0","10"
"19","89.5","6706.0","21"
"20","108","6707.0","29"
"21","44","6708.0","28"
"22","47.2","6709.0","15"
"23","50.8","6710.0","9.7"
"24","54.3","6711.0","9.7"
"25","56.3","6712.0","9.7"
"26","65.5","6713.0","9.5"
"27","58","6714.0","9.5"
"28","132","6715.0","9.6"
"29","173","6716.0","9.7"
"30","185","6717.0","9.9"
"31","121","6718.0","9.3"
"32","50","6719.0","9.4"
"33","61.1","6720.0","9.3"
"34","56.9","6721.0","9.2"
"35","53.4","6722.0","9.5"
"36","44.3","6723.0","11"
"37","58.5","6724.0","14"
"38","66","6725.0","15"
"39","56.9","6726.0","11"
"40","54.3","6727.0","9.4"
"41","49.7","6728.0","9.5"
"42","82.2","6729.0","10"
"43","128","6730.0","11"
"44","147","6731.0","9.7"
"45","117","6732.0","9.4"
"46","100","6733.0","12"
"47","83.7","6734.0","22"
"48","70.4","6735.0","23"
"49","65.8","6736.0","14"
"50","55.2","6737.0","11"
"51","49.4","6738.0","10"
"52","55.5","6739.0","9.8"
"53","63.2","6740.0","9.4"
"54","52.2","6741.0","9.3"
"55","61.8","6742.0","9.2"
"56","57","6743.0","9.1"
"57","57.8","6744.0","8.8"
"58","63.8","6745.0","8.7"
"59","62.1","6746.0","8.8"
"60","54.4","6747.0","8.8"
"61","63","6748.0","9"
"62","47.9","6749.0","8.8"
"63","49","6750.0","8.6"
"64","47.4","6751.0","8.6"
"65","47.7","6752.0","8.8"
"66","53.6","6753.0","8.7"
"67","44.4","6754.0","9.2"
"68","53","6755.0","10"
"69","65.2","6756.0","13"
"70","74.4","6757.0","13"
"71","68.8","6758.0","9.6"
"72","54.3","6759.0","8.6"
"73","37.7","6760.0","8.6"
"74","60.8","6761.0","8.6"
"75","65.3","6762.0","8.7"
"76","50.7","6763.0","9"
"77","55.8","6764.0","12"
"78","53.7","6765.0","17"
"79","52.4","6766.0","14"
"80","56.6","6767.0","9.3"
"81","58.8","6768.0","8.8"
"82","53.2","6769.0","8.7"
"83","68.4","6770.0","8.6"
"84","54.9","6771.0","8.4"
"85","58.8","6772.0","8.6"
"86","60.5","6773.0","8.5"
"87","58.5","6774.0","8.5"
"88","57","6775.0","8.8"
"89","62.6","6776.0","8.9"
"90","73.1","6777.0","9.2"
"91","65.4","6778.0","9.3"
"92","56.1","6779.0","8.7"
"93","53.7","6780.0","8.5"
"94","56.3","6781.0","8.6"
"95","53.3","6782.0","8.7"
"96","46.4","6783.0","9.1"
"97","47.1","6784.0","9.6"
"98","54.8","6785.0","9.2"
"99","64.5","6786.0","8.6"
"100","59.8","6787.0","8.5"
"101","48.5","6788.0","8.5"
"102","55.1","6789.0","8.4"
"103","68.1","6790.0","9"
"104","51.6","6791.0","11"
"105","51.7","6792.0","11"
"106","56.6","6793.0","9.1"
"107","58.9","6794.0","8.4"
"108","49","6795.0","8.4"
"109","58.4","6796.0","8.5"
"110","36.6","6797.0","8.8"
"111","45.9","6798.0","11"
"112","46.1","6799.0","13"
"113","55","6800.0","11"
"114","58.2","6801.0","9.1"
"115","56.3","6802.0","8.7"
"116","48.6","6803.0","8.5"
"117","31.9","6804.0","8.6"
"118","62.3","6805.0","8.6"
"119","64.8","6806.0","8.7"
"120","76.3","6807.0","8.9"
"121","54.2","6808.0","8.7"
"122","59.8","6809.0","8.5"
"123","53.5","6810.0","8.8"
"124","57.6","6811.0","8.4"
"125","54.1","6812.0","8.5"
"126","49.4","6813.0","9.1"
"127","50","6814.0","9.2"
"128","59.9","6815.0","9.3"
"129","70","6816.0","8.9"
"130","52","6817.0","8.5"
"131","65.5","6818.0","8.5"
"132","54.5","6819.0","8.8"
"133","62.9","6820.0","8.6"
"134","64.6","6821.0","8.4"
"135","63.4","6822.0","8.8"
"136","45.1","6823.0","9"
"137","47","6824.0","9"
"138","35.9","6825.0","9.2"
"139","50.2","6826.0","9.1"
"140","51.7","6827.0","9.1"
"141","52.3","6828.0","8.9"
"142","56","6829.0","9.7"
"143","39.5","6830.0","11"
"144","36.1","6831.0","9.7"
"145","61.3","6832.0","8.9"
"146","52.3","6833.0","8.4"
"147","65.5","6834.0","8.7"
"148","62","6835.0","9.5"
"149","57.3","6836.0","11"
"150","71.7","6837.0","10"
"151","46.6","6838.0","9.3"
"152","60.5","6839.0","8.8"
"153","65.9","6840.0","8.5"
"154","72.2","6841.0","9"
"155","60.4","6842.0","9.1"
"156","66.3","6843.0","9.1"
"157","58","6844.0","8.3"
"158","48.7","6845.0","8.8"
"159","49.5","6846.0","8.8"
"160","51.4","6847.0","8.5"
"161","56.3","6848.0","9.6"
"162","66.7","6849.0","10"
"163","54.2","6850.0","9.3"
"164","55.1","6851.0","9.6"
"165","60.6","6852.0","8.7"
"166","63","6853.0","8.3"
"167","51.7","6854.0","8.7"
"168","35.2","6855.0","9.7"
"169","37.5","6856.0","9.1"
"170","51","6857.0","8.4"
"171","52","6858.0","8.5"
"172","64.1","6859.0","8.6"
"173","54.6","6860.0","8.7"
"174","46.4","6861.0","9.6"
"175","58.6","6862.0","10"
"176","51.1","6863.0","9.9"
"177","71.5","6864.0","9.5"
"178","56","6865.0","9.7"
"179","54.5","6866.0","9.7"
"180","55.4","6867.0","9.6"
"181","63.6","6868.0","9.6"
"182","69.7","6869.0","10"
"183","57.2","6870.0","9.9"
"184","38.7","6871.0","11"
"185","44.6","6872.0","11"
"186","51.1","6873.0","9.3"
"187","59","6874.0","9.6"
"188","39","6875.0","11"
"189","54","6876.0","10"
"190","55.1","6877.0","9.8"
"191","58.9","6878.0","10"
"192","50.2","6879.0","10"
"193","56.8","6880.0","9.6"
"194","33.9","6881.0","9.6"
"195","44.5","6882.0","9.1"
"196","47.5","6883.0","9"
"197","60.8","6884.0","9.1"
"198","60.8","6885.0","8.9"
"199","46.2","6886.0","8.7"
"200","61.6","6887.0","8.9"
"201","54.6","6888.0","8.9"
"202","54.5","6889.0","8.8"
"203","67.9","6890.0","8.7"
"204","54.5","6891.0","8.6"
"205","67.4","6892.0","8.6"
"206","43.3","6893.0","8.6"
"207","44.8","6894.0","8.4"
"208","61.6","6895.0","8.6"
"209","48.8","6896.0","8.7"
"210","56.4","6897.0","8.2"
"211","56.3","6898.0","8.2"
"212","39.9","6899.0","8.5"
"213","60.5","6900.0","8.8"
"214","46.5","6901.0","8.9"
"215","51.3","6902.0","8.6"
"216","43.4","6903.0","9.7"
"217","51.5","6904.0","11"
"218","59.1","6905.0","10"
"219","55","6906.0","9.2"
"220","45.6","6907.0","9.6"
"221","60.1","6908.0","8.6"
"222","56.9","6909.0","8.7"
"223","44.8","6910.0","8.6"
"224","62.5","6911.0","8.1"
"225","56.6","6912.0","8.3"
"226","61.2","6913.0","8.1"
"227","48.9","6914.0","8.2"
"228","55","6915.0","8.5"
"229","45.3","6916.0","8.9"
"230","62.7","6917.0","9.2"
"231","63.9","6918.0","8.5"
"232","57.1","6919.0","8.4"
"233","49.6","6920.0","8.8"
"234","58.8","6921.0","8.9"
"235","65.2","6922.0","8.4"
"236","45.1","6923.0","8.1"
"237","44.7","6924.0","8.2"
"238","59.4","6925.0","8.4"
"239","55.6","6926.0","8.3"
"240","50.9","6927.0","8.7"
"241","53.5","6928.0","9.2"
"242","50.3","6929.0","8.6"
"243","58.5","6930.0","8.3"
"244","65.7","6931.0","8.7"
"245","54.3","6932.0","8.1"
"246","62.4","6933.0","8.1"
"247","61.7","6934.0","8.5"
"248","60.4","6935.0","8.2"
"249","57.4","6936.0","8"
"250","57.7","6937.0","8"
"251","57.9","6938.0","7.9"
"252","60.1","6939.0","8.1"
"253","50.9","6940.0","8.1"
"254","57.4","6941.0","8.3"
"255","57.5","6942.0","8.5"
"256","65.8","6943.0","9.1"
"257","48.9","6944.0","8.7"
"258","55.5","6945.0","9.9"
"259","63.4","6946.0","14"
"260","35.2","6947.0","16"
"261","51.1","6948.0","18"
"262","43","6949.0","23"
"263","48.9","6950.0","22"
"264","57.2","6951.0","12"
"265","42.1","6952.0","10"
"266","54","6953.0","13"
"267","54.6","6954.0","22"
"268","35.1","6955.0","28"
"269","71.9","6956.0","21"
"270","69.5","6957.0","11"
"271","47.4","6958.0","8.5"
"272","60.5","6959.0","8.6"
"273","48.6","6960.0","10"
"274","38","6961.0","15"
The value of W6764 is 0.17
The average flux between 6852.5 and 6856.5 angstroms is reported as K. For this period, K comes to 46.9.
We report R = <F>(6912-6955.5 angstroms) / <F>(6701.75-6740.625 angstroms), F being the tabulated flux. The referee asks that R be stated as 0.7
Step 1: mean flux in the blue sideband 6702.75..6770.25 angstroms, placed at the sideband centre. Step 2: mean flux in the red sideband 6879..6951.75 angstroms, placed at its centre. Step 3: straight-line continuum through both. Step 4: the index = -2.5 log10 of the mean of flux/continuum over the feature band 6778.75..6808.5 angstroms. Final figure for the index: 0.17 mag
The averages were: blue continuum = 67.8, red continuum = 54.3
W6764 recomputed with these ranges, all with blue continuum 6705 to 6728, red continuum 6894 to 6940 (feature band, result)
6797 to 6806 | 0.30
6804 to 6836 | 0.17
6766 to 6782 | 0.18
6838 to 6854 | 0.07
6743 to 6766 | 0.27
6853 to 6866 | 0.15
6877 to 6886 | 0.14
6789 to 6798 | 0.26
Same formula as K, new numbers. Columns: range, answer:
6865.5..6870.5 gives 60.1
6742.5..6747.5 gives 59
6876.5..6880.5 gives 55.2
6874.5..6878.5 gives 51.8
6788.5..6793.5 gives 56.6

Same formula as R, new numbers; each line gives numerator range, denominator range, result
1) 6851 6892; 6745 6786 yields 0.95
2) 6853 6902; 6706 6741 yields 0.68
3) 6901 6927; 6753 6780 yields 0.93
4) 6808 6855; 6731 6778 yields 0.91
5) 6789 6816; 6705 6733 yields 0.67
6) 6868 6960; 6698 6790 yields 0.84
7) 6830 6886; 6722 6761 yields 0.85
